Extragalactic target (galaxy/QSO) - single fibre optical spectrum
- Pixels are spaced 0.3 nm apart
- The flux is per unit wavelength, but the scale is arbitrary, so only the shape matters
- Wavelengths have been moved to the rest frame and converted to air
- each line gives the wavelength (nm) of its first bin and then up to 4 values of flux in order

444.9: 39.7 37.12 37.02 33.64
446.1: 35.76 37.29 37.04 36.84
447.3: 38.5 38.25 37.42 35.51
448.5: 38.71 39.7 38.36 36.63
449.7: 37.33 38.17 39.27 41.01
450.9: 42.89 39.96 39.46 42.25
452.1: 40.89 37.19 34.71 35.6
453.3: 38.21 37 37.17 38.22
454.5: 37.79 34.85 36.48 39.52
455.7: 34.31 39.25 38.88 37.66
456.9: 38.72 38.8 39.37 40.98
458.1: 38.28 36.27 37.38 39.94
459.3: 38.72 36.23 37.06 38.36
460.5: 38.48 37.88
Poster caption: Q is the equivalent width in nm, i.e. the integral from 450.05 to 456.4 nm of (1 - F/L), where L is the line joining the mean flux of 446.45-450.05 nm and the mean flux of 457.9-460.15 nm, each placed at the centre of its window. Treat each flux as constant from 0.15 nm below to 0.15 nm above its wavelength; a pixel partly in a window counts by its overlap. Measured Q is -0.10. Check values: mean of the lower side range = 37.7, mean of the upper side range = 37.8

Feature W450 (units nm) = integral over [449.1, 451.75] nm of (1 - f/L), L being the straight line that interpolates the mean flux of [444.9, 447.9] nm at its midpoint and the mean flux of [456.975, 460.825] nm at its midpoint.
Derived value -0.139 nm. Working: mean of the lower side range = 37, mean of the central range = 39.4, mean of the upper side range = 38.3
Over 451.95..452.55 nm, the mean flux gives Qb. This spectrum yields 39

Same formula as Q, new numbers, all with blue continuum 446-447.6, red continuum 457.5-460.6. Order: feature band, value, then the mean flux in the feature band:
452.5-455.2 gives 0.08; 36.7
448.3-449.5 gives -0.03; 38.3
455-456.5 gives 0.01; 37.7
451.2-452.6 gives -0.08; 39.8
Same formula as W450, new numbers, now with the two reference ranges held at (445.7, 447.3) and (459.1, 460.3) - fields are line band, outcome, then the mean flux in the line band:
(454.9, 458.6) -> -0.08 nm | 38.2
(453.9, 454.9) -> 0.00 nm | 37.1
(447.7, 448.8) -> -0.03 nm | 37.6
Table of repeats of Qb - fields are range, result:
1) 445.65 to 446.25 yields 34.7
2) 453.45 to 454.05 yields 37.1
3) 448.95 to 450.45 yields 38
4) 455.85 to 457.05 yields 38.6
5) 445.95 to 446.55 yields 36.5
